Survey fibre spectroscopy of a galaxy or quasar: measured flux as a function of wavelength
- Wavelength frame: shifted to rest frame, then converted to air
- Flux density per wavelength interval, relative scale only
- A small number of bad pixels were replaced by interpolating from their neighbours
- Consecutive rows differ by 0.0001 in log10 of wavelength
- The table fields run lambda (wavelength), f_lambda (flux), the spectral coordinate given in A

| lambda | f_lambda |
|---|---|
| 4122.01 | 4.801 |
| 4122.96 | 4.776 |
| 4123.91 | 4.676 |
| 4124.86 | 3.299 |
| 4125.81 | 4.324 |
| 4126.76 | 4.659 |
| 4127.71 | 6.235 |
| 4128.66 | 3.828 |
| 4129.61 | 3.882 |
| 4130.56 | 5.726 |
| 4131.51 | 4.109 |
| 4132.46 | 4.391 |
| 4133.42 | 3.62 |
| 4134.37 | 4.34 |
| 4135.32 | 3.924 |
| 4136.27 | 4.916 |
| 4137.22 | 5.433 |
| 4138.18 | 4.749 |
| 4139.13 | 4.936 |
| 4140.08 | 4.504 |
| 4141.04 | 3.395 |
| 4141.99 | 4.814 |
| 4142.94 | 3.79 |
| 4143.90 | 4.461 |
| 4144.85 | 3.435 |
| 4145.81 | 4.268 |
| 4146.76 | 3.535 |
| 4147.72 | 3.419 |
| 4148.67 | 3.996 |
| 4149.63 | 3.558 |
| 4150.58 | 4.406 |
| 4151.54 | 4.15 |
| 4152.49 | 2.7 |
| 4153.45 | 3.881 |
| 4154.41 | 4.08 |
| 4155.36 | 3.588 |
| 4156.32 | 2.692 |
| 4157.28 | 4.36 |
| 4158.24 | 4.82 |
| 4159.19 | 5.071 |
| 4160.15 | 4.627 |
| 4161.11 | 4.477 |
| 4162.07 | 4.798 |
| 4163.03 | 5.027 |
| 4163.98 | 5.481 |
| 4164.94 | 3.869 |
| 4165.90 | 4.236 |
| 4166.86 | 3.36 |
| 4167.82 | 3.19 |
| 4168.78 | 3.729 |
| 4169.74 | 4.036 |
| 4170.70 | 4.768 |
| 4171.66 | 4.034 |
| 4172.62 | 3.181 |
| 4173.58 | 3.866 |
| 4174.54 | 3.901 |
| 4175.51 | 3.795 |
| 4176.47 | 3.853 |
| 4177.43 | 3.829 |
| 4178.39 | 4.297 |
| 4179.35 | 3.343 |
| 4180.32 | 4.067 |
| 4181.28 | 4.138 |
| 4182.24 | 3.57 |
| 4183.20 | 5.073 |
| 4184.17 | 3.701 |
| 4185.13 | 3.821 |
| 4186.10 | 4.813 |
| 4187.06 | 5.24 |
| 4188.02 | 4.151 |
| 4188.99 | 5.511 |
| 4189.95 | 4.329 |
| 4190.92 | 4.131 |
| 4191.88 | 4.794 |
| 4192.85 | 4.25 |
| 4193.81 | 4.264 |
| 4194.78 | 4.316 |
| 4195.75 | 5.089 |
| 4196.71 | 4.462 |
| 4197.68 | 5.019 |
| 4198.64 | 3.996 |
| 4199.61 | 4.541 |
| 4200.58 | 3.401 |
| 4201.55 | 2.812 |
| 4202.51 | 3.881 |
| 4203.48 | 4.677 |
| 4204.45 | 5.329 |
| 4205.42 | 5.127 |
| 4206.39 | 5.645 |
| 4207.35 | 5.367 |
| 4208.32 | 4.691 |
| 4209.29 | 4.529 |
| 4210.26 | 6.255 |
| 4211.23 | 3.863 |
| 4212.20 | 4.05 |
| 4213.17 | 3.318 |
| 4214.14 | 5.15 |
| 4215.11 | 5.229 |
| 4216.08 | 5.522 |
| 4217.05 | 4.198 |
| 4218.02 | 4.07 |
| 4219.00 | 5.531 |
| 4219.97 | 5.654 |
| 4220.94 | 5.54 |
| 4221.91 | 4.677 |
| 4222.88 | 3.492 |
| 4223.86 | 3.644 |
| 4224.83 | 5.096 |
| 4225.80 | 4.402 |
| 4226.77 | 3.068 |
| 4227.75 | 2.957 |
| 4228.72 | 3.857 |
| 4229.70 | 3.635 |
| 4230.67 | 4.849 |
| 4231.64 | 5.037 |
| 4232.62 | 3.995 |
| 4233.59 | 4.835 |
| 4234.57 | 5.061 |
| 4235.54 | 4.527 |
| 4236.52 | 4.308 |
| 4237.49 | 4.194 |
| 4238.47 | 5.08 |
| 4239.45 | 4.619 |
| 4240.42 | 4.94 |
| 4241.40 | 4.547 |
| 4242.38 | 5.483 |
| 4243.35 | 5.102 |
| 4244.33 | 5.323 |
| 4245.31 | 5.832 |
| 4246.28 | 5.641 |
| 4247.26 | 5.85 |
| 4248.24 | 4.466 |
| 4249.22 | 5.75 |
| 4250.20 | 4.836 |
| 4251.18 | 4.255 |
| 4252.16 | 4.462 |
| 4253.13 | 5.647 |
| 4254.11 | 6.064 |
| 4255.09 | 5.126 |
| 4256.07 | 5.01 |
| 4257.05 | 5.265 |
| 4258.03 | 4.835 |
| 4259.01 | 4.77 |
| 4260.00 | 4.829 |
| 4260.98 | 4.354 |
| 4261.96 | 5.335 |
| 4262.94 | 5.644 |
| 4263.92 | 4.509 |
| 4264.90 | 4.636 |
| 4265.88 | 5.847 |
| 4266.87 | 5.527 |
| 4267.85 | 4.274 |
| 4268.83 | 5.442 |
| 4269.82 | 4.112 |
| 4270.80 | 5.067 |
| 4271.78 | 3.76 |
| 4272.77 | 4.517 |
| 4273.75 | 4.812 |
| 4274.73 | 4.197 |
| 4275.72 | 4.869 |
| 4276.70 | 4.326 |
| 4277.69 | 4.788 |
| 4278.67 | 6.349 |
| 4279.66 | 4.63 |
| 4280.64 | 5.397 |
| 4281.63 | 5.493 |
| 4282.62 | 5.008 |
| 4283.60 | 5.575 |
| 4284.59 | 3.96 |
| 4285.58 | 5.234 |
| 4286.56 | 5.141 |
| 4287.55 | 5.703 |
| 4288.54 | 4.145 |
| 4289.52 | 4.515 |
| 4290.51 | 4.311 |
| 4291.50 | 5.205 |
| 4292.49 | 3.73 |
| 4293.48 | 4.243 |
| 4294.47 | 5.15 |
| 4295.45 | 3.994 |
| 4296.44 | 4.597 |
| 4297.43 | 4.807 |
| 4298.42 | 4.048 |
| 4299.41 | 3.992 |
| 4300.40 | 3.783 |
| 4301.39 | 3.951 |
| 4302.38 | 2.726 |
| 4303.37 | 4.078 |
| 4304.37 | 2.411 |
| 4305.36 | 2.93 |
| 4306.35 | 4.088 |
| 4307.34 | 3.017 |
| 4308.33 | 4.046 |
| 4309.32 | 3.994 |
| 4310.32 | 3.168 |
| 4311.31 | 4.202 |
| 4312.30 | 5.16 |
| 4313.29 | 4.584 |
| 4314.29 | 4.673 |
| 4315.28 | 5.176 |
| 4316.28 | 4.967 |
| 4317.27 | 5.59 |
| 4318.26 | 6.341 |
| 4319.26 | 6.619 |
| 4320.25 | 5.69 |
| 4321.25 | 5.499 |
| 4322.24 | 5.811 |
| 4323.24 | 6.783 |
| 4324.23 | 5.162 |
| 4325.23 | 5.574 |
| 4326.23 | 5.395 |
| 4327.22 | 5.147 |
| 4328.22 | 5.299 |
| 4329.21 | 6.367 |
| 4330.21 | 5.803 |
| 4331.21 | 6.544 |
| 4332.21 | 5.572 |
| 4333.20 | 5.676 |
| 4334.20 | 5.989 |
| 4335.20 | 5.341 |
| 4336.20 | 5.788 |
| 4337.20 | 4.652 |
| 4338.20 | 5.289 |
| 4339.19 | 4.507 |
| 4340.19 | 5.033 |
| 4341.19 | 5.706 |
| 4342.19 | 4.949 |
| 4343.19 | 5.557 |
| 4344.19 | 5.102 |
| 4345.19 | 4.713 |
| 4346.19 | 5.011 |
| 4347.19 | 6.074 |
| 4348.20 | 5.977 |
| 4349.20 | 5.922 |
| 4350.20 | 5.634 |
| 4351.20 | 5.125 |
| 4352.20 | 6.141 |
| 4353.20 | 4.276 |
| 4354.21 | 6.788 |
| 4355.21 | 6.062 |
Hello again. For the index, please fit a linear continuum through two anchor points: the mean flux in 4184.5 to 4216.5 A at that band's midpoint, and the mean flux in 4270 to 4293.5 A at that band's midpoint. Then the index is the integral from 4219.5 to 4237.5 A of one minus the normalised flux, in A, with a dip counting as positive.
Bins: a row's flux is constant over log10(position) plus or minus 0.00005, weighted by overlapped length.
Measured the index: 1.1 A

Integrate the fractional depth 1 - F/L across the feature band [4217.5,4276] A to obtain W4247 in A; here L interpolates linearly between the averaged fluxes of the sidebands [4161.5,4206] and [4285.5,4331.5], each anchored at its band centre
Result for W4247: -3.7 A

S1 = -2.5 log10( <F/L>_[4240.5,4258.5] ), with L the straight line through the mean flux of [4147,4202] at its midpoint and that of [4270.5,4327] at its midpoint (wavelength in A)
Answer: -0.16 mag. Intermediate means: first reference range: 4.14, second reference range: 4.69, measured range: 5.19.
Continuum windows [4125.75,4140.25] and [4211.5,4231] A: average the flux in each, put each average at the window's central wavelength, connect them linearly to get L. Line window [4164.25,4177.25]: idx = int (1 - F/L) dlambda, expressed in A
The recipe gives 1.9 A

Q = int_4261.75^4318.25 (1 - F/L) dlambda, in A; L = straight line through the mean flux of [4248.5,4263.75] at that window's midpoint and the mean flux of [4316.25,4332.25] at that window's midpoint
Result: 8.9 A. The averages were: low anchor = 5.06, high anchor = 5.8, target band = 4.56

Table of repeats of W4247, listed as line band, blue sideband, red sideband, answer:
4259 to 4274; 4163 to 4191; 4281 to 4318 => -1.8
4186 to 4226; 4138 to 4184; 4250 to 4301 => -2.5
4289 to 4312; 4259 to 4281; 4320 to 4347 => 5.3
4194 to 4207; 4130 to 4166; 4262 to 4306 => -0.3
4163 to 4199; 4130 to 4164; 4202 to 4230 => 1.6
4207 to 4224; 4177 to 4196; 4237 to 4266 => -0.3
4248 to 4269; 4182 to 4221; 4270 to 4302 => -1.8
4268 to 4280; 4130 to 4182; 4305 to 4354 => 0.4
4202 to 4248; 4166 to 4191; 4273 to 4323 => -4.6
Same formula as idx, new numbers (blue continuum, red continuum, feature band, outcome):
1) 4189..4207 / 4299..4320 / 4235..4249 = -1.92 A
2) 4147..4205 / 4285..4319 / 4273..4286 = -1.92 A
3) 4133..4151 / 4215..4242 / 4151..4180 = 1.62 A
